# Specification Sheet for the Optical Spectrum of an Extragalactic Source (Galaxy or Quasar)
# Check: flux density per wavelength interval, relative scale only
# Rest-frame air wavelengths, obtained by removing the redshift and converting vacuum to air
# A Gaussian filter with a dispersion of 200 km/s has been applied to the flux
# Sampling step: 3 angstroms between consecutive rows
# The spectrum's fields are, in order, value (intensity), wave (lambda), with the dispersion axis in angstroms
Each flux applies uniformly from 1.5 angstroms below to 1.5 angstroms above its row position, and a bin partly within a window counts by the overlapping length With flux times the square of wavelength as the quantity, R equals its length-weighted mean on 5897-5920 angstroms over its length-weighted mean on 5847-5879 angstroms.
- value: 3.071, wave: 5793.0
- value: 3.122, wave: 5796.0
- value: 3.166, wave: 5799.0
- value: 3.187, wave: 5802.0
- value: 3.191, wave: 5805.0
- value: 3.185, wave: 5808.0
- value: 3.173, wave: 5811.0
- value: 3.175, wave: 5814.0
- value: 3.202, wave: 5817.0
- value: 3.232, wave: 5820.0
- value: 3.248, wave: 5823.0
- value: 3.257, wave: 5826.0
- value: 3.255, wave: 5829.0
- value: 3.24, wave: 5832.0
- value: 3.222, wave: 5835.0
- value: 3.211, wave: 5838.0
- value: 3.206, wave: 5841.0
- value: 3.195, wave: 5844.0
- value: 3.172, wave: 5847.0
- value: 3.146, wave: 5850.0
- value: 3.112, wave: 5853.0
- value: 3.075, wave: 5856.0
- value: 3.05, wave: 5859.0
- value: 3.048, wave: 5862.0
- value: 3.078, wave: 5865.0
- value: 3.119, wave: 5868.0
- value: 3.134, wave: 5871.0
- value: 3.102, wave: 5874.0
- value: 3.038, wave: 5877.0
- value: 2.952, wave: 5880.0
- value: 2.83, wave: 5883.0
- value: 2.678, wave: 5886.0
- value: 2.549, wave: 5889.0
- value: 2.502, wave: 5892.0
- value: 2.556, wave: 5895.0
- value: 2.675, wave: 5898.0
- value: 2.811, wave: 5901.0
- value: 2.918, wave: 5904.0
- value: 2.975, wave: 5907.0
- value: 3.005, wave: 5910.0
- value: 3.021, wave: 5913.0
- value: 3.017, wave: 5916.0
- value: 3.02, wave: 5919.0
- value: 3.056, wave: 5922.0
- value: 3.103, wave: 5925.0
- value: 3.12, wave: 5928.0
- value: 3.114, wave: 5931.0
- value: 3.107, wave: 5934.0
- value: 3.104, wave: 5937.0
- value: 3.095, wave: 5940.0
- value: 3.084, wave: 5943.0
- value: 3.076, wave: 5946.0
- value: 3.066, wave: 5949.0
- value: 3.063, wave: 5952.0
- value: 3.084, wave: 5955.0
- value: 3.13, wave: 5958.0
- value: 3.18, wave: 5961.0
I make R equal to 1.0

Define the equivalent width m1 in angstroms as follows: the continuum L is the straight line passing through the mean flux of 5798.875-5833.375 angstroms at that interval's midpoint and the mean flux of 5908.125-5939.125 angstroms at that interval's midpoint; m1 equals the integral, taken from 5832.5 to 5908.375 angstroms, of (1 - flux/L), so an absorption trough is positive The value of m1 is 3.9 angstroms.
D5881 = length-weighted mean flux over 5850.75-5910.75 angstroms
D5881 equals 2.91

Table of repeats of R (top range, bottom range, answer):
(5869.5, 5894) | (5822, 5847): 0.90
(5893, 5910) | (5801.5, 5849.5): 0.89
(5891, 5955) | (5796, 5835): 0.96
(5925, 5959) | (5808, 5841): 1.00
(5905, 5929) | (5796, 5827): 0.98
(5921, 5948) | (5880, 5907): 1.15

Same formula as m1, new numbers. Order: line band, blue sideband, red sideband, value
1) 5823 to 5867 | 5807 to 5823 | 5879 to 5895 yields -2.7 angstroms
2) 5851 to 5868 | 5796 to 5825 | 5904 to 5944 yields 0.3 angstroms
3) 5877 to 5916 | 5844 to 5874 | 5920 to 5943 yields 3.7 angstroms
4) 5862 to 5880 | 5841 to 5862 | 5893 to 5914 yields -0.4 angstroms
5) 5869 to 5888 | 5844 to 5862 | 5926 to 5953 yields 1.0 angstroms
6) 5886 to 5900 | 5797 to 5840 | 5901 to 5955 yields 2.3 angstroms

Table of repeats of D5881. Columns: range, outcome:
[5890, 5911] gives 2.77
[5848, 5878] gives 3.09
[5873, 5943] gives 2.93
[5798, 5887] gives 3.13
